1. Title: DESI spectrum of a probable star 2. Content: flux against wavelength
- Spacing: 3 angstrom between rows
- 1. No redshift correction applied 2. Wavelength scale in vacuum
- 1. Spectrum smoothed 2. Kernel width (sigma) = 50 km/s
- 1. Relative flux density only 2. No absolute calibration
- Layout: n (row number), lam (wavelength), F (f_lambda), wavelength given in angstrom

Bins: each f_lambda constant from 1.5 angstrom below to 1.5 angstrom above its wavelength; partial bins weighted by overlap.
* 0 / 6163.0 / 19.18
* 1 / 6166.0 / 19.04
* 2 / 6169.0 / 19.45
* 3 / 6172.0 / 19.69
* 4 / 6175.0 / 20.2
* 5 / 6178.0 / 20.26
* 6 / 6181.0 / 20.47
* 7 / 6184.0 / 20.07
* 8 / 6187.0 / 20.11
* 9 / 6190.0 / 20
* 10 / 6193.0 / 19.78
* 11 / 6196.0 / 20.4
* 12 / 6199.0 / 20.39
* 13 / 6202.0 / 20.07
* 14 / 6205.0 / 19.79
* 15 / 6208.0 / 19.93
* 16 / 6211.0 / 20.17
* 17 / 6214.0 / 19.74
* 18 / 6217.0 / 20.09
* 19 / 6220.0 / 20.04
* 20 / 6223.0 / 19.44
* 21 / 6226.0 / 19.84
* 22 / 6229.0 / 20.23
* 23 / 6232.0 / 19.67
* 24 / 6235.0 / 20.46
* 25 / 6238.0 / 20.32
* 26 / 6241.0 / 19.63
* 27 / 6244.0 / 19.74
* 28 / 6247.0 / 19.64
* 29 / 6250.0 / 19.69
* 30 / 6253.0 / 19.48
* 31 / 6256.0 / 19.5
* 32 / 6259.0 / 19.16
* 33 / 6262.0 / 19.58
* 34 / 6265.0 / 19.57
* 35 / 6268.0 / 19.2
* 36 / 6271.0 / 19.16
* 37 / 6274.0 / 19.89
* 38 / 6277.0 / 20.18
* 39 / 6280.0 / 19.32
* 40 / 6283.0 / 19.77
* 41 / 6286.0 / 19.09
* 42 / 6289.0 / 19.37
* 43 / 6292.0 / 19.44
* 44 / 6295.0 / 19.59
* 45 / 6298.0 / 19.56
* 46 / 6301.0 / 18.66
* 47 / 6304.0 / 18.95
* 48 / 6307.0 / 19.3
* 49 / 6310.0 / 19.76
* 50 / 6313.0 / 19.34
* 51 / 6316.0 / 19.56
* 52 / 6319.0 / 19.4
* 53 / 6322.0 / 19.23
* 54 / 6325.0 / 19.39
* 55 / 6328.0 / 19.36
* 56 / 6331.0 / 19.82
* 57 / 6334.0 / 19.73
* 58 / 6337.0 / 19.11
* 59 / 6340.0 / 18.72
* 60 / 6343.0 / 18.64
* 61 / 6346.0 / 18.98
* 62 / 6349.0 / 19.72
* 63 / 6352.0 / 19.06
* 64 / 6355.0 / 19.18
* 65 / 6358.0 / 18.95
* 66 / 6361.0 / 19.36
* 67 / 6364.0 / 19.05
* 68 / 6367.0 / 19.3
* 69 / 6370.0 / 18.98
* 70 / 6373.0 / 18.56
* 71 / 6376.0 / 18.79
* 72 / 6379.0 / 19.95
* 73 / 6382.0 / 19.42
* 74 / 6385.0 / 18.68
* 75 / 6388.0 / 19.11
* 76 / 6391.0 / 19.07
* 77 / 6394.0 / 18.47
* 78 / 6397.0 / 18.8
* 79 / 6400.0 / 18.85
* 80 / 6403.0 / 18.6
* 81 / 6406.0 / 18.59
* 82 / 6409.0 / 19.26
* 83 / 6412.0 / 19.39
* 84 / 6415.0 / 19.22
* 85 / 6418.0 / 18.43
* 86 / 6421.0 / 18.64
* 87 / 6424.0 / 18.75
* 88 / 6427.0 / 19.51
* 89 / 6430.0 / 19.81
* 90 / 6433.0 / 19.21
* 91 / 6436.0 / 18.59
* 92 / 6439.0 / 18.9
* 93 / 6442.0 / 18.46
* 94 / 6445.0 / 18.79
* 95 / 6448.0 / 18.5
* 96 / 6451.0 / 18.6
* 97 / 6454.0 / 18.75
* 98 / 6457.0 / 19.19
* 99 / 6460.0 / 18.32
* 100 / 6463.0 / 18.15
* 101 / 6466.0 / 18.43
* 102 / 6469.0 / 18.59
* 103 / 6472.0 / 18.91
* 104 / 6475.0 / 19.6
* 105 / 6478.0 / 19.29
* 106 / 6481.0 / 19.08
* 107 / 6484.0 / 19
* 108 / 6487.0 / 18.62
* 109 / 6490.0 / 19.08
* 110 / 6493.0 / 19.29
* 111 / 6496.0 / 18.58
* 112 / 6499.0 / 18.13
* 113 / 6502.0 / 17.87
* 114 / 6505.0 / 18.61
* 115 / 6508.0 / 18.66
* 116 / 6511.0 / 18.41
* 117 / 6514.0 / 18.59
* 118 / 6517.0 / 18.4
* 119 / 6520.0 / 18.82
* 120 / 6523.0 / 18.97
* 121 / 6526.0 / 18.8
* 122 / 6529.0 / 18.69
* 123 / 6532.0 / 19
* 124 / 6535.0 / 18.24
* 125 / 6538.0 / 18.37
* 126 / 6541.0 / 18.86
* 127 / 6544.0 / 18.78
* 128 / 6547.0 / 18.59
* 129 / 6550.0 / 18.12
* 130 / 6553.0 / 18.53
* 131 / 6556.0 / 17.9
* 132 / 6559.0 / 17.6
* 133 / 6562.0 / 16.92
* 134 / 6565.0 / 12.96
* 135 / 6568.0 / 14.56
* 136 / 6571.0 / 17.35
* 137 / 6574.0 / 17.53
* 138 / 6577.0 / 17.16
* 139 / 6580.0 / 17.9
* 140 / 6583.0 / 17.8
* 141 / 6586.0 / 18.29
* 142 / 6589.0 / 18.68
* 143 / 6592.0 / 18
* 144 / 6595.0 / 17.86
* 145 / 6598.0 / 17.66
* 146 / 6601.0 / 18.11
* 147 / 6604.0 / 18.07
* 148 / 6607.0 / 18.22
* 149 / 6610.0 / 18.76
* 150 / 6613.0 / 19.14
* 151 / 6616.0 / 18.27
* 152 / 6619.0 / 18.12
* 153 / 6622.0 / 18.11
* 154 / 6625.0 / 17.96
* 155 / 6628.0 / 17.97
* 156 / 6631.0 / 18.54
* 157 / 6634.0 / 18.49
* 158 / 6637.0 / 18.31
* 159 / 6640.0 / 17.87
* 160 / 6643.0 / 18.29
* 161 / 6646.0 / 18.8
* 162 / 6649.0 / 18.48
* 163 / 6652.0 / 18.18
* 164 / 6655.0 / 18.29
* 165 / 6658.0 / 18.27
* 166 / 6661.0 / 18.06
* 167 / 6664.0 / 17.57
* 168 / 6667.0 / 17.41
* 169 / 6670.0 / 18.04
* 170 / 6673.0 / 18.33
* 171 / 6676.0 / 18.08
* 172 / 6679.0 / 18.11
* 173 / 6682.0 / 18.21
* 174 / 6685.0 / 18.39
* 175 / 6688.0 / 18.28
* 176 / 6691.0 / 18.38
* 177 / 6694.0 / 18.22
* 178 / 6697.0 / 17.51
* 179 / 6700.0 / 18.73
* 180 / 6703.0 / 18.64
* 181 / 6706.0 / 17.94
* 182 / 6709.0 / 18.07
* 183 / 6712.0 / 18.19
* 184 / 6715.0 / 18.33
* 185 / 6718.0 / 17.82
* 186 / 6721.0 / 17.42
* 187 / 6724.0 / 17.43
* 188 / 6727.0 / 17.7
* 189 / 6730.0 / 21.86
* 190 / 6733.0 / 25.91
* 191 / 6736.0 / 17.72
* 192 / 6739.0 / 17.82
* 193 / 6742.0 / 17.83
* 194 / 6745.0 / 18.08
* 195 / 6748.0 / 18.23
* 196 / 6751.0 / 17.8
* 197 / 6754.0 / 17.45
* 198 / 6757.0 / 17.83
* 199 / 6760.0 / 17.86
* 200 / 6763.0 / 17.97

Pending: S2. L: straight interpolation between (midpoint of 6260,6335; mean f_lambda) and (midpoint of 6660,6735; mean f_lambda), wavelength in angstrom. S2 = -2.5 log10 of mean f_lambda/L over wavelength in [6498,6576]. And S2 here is 0.05 mag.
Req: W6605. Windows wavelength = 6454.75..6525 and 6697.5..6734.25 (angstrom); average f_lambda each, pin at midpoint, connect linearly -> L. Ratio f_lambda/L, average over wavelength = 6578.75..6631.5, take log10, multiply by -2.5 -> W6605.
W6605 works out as 0.04 mag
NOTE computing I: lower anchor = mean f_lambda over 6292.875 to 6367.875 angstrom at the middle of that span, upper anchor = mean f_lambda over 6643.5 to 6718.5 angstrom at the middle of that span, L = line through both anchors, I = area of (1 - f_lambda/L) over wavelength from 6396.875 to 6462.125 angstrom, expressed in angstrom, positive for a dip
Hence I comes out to 0.3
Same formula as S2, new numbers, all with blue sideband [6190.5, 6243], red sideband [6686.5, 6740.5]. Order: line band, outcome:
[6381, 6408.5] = 0.04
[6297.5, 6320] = 0.02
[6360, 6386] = 0.03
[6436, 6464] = 0.04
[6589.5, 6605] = 0.06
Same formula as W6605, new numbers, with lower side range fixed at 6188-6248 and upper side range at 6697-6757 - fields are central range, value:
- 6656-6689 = 0.04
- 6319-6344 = 0.02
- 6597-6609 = 0.05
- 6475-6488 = 0.01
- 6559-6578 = 0.17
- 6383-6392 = 0.03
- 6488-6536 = 0.03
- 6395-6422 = 0.03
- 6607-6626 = 0.03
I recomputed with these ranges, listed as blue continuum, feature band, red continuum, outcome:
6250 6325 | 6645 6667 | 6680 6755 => 0.5 angstrom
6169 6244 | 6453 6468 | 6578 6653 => 0.3 angstrom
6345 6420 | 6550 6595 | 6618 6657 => 2.9 angstrom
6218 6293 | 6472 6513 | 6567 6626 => -0.8 angstrom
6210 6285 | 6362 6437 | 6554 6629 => -0.8 angstrom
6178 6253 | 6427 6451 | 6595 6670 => 0.1 angstrom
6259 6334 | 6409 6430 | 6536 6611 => -0.5 angstrom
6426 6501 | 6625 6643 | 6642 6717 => 0.1 angstrom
